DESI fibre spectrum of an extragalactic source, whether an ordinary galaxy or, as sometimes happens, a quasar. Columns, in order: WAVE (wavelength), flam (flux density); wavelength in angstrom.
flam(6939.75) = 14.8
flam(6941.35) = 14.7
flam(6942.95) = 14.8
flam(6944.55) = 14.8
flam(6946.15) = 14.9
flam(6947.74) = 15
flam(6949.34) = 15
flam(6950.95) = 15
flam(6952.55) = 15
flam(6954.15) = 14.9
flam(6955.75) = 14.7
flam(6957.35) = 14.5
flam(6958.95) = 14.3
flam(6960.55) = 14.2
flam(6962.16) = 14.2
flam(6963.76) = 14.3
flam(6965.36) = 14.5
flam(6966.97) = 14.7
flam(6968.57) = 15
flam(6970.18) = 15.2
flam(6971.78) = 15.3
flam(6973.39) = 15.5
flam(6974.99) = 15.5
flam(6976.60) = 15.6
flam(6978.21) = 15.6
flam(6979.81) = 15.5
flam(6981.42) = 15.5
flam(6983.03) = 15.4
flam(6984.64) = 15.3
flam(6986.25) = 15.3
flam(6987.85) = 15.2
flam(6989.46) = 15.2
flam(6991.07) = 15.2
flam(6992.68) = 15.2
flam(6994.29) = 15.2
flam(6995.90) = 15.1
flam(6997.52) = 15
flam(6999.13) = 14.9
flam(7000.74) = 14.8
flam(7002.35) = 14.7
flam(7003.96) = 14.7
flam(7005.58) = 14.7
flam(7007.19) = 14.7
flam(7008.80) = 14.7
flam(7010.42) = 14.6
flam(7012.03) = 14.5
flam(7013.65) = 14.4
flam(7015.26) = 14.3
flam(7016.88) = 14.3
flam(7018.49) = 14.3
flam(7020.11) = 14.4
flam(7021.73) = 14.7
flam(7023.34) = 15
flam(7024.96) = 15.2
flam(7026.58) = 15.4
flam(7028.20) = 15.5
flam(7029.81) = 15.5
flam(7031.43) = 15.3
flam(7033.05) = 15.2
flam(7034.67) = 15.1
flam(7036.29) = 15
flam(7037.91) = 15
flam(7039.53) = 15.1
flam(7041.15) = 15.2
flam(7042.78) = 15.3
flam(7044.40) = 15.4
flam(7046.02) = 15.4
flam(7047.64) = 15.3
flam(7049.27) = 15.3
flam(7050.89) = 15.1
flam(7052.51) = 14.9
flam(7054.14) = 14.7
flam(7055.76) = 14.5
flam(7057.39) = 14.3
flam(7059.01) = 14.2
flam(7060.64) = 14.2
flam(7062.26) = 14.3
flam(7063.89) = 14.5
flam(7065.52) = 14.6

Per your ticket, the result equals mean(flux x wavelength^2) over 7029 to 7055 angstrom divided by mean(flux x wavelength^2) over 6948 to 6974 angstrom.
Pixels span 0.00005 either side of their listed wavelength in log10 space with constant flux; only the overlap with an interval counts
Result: 1.1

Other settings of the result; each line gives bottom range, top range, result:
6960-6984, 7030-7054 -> 1.03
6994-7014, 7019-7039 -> 1.03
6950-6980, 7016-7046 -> 1.03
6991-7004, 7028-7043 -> 1.03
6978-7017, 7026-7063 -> 1.02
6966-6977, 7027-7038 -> 1.02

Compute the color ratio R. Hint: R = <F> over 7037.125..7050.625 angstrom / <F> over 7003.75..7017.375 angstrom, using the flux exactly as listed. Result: 1.05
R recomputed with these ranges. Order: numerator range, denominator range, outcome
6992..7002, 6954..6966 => 1.04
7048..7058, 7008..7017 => 1.02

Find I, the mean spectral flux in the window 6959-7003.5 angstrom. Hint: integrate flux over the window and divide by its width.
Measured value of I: 15.1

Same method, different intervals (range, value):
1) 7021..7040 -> 15.2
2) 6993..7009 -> 14.9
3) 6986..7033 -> 14.9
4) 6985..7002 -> 15.1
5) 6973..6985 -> 15.5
